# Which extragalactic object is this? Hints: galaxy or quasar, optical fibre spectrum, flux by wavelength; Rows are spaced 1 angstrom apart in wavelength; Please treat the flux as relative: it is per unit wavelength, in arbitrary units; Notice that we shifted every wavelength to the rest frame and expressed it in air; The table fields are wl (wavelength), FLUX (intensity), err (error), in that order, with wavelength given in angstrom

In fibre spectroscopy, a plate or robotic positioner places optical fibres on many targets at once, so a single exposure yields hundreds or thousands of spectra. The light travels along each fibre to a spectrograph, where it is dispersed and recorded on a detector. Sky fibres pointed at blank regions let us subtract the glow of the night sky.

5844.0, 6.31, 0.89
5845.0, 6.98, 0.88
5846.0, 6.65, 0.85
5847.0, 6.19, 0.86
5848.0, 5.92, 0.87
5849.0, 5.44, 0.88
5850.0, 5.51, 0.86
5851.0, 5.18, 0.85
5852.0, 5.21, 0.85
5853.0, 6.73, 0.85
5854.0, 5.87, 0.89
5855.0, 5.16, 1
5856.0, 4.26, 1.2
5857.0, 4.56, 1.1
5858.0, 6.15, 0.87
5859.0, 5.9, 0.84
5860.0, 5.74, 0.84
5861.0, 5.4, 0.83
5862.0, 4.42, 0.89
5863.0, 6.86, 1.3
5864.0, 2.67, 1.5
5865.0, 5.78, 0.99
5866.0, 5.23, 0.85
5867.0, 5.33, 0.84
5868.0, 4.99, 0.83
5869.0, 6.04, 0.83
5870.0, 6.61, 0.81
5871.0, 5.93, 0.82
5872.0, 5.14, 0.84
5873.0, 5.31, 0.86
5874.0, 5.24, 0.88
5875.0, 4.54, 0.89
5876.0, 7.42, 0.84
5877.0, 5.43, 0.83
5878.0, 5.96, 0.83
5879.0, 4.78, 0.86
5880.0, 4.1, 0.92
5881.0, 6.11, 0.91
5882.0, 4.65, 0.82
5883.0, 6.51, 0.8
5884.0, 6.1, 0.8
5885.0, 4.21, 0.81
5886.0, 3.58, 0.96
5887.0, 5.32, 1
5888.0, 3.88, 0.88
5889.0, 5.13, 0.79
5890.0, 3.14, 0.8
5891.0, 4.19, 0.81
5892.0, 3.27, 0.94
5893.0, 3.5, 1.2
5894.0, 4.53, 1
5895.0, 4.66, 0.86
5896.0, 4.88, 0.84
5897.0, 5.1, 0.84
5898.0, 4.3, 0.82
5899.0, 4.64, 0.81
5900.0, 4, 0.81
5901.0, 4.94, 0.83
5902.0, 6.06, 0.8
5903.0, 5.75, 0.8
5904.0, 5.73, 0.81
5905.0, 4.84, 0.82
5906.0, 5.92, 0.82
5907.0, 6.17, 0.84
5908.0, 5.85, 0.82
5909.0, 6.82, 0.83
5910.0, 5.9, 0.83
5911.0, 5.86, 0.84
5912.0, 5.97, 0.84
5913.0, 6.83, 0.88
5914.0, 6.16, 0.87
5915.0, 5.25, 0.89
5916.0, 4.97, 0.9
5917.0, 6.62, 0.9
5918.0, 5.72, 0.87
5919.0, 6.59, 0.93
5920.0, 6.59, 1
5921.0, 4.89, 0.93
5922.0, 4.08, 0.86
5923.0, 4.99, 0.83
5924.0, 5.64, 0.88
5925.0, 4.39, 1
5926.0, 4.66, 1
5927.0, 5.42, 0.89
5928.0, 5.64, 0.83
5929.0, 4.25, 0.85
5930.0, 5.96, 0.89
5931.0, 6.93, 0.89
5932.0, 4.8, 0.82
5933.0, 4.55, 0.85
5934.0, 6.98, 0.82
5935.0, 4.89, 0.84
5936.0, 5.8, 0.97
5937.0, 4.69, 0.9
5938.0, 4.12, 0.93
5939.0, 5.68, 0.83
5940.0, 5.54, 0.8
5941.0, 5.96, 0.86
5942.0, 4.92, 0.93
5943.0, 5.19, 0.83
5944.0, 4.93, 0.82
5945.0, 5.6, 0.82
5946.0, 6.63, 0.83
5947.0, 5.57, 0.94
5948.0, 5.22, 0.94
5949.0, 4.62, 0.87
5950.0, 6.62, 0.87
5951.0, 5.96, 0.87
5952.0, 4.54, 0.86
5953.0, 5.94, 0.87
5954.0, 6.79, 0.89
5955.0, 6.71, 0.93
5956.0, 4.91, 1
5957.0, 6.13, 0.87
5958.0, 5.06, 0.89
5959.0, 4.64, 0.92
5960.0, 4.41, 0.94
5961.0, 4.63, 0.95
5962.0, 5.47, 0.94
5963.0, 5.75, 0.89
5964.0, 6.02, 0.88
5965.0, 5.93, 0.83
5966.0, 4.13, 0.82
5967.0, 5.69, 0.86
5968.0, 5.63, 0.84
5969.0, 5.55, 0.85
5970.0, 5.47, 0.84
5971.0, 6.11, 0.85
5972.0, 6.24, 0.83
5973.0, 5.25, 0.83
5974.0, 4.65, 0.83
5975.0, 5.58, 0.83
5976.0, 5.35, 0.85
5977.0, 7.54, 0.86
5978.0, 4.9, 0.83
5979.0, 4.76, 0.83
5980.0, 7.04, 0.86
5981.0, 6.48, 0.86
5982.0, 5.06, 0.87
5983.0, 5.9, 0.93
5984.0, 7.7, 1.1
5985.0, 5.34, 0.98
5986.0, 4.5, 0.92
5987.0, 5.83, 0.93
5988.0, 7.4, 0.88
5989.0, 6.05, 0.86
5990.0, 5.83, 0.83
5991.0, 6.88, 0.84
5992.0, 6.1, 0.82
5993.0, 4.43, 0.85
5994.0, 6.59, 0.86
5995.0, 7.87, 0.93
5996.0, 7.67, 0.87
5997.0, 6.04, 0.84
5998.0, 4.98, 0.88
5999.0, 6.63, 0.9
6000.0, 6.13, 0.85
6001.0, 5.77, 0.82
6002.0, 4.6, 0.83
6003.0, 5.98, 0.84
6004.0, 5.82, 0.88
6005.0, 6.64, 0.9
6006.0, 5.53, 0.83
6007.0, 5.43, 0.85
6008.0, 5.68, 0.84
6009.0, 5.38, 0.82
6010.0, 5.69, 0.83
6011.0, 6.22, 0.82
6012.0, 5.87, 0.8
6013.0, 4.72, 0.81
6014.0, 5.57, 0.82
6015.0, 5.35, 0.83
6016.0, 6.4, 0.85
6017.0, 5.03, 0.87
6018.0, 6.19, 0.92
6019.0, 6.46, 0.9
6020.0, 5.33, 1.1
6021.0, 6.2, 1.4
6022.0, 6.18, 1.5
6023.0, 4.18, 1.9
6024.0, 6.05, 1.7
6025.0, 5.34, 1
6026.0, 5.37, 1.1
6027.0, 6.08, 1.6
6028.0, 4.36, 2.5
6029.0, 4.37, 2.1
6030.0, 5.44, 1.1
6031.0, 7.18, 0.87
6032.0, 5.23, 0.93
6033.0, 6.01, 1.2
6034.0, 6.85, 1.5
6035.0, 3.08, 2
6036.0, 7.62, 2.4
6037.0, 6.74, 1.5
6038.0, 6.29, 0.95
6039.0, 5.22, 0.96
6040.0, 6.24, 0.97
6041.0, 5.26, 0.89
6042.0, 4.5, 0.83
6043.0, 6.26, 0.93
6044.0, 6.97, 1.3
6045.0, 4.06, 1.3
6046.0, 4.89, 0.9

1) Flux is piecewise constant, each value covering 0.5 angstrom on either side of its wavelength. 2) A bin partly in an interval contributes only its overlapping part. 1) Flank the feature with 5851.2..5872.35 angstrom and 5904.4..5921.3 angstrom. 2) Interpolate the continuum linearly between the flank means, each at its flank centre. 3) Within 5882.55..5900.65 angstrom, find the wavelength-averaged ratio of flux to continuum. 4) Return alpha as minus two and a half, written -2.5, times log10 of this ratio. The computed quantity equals 0.263 mag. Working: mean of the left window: 5.43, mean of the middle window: 4.49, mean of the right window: 5.95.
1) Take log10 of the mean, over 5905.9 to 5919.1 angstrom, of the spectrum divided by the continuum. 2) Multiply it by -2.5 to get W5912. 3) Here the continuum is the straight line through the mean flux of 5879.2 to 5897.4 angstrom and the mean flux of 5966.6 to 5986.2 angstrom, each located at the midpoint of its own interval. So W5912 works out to -0.222 mag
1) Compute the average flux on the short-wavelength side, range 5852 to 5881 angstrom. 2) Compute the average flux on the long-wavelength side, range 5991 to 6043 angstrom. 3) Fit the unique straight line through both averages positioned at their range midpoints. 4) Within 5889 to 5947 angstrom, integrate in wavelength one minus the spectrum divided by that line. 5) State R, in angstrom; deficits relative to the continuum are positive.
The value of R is 2.6 angstrom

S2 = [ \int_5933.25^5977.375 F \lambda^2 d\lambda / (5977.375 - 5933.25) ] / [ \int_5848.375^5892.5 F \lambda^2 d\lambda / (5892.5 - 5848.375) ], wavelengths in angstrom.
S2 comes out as 1.09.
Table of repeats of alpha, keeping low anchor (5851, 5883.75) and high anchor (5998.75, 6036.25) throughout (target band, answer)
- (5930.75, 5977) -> 0.02 mag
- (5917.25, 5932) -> 0.02 mag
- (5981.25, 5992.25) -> -0.08 mag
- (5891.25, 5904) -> 0.17 mag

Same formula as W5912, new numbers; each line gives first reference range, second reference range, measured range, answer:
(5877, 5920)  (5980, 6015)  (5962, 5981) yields 0.02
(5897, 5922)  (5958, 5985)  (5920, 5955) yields 0.04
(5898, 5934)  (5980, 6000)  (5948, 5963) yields 0.08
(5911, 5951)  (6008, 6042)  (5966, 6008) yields -0.06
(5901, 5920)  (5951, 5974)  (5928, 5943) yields 0.07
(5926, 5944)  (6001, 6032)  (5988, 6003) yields -0.11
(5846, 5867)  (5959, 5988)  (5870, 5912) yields 0.07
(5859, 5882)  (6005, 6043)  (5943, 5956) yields -0.03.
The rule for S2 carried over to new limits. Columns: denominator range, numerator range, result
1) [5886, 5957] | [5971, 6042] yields 1.12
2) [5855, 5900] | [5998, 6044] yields 1.19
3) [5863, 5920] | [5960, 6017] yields 1.13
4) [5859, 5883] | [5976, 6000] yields 1.18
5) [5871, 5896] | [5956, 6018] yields 1.22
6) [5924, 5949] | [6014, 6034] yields 1.09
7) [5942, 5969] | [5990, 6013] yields 1.11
